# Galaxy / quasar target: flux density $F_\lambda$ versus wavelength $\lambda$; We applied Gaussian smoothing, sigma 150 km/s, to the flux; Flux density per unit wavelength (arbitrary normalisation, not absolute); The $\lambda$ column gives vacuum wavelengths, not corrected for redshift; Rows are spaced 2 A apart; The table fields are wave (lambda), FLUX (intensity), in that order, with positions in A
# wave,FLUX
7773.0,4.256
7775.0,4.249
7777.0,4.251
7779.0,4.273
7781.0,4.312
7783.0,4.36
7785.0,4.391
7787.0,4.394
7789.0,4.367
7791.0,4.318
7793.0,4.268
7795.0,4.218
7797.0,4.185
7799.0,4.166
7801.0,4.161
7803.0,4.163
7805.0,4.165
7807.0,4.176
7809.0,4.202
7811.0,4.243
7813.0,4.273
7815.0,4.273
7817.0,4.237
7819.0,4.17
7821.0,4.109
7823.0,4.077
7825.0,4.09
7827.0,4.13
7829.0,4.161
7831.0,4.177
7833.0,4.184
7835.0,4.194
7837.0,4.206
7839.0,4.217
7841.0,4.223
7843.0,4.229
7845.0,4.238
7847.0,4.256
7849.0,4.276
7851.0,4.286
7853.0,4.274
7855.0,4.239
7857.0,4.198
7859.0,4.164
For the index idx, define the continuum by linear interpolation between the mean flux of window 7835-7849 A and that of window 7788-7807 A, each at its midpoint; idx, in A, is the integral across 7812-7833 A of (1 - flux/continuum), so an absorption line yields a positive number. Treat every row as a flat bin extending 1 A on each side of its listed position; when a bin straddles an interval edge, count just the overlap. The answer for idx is 0.3 A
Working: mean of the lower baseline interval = 4.22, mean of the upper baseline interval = 4.23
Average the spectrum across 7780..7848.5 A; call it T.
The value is 4.22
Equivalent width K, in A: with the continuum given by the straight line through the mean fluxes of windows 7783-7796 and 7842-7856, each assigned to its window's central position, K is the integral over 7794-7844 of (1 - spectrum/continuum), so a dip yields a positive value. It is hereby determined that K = 1.3 A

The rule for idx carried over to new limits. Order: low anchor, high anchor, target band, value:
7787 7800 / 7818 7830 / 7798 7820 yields -0.1 A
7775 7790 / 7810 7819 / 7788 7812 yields 0.4 A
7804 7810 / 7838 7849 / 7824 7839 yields 0.2 A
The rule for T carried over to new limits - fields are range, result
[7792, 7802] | 4.2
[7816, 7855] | 4.2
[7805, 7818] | 4.23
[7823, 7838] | 4.16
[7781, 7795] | 4.34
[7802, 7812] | 4.19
